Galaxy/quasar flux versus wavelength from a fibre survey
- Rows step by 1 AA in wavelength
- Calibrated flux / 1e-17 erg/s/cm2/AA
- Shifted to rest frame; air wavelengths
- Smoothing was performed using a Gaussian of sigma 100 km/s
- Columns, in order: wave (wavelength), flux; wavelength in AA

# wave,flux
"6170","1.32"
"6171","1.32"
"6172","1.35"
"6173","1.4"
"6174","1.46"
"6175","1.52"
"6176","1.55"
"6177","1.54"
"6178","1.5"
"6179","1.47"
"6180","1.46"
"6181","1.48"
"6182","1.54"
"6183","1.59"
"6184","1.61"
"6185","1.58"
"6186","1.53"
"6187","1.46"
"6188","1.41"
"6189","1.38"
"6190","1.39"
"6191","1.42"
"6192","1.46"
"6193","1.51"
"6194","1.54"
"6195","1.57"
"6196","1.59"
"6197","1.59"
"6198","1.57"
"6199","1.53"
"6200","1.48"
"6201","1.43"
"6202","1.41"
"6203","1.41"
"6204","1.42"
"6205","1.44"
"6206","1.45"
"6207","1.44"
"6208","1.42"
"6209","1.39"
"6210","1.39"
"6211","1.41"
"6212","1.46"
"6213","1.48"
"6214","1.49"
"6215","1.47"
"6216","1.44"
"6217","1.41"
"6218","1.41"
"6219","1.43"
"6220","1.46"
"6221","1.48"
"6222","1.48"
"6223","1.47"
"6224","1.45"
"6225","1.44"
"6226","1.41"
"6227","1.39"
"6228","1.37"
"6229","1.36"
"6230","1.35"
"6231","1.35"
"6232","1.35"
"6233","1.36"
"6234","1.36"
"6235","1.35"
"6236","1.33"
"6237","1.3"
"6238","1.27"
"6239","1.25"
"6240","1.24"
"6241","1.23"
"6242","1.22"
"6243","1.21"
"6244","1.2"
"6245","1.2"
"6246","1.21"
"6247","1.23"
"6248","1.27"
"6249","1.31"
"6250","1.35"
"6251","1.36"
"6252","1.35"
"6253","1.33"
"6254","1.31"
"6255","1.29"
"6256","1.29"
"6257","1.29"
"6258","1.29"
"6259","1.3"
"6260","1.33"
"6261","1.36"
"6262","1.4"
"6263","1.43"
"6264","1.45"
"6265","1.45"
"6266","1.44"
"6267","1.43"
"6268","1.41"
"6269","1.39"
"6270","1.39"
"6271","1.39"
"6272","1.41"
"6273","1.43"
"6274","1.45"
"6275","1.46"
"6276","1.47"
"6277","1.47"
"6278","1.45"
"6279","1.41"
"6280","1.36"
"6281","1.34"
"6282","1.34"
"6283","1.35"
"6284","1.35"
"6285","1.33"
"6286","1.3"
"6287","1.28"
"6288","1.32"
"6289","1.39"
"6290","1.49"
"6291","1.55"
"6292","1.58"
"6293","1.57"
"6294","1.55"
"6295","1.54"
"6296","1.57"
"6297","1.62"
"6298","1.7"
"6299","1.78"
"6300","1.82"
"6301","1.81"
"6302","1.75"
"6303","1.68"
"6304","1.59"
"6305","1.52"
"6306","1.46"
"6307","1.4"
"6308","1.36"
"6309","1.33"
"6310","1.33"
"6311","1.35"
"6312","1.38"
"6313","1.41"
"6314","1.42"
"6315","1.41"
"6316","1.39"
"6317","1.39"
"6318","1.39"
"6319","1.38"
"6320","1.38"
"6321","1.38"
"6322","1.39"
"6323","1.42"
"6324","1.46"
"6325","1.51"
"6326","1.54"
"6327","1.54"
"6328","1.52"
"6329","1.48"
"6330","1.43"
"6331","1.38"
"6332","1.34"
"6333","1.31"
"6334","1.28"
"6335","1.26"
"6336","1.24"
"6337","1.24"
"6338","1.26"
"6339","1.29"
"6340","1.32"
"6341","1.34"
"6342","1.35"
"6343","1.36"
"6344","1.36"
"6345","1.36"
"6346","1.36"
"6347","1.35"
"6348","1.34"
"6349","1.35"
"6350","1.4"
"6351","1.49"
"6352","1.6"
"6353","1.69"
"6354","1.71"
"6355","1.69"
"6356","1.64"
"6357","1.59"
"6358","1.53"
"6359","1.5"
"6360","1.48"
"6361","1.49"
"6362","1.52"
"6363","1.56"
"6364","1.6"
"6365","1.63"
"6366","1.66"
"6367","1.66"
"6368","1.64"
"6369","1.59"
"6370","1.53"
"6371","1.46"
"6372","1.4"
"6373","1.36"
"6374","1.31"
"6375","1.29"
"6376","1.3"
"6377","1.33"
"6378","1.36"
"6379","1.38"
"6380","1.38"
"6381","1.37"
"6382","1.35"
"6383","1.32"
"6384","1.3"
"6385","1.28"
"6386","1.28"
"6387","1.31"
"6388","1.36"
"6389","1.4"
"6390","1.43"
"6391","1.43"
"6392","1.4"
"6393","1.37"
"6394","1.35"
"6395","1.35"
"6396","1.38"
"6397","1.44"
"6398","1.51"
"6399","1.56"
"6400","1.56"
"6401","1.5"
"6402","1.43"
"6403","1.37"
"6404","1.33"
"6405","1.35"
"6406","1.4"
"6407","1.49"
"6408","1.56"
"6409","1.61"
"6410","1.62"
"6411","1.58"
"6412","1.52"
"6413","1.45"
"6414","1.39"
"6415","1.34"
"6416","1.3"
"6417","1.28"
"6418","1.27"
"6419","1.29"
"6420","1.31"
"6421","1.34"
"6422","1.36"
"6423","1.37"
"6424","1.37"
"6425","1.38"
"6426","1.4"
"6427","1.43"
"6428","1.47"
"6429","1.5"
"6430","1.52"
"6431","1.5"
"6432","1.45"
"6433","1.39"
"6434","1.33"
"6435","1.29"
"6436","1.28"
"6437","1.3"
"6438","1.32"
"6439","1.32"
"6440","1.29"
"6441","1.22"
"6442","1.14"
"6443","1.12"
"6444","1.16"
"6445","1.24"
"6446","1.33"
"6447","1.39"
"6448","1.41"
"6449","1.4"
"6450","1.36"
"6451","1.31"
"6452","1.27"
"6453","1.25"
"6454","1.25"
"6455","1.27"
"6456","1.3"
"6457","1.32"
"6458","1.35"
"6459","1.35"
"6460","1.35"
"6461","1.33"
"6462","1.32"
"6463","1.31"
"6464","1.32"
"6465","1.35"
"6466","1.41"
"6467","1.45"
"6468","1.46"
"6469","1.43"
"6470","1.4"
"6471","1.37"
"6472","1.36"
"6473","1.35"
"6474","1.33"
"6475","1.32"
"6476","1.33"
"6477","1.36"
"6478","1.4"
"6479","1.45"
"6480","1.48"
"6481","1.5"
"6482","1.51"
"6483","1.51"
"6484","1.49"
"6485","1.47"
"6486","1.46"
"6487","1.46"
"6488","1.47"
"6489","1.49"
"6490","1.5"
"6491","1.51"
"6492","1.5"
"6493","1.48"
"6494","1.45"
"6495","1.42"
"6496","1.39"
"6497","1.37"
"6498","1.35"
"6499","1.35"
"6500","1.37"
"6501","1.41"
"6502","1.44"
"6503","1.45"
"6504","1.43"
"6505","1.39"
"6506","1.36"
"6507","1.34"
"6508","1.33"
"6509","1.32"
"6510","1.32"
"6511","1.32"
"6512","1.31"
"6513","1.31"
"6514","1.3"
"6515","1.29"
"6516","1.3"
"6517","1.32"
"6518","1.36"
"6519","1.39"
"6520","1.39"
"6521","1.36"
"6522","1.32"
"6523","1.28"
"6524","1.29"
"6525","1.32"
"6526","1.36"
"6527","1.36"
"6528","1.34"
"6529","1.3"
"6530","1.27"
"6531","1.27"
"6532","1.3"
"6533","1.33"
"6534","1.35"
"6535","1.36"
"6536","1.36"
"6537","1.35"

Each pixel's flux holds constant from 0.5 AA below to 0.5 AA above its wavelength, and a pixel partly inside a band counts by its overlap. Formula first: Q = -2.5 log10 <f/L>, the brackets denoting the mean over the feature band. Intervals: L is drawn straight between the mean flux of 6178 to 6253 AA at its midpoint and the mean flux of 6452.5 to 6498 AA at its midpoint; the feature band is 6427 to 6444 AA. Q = 0.05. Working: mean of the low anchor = 1.41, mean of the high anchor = 1.4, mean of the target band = 1.34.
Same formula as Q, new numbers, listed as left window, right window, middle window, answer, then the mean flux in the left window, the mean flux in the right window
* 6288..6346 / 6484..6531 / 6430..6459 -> 0.07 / 1.45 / 1.38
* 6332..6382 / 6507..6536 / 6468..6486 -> -0.05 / 1.44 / 1.32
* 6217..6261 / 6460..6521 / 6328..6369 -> -0.07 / 1.33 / 1.39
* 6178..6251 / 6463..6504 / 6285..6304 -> -0.11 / 1.41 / 1.42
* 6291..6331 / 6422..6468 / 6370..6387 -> 0.06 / 1.5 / 1.34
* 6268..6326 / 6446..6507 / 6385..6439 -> 0.01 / 1.46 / 1.39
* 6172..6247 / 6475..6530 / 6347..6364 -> -0.09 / 1.42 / 1.39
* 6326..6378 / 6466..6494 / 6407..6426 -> 0.02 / 1.45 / 1.44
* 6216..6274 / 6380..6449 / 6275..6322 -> -0.08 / 1.35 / 1.38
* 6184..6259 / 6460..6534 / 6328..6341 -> 0.05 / 1.39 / 1.38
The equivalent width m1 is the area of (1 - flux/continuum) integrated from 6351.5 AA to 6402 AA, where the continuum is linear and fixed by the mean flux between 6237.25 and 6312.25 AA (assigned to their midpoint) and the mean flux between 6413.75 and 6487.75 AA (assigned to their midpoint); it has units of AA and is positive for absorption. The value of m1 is -3.1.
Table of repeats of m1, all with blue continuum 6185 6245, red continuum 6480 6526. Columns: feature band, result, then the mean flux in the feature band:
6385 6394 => 0.2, 1.37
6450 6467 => 0.9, 1.32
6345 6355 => -0.6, 1.48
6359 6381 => -1.1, 1.47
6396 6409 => -0.6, 1.46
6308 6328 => -0.1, 1.41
